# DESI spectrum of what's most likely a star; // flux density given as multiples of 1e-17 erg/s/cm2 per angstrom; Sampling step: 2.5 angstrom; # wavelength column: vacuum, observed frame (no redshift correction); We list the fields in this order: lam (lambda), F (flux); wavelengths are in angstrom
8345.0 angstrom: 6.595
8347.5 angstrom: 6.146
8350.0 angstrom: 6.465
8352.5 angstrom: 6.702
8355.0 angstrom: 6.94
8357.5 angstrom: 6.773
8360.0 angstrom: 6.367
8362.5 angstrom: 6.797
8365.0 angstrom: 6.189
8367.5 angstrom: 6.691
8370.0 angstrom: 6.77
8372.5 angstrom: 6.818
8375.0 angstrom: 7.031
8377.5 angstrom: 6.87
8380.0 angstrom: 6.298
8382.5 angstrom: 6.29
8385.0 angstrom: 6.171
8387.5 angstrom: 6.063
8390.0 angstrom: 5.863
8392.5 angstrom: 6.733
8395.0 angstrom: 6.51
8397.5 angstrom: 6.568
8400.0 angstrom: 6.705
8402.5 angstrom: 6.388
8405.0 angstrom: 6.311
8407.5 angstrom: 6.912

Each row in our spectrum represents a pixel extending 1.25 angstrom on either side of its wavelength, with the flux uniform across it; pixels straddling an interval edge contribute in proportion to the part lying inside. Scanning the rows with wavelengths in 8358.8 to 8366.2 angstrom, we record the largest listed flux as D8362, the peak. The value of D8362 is 6.797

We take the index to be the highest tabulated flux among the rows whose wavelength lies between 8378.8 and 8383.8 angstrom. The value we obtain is 6.298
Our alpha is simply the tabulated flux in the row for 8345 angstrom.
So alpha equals 6.595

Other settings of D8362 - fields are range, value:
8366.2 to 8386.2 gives 7.031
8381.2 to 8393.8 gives 6.733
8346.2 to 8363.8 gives 6.94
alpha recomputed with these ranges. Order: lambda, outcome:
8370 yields 6.77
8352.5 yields 6.702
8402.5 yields 6.388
